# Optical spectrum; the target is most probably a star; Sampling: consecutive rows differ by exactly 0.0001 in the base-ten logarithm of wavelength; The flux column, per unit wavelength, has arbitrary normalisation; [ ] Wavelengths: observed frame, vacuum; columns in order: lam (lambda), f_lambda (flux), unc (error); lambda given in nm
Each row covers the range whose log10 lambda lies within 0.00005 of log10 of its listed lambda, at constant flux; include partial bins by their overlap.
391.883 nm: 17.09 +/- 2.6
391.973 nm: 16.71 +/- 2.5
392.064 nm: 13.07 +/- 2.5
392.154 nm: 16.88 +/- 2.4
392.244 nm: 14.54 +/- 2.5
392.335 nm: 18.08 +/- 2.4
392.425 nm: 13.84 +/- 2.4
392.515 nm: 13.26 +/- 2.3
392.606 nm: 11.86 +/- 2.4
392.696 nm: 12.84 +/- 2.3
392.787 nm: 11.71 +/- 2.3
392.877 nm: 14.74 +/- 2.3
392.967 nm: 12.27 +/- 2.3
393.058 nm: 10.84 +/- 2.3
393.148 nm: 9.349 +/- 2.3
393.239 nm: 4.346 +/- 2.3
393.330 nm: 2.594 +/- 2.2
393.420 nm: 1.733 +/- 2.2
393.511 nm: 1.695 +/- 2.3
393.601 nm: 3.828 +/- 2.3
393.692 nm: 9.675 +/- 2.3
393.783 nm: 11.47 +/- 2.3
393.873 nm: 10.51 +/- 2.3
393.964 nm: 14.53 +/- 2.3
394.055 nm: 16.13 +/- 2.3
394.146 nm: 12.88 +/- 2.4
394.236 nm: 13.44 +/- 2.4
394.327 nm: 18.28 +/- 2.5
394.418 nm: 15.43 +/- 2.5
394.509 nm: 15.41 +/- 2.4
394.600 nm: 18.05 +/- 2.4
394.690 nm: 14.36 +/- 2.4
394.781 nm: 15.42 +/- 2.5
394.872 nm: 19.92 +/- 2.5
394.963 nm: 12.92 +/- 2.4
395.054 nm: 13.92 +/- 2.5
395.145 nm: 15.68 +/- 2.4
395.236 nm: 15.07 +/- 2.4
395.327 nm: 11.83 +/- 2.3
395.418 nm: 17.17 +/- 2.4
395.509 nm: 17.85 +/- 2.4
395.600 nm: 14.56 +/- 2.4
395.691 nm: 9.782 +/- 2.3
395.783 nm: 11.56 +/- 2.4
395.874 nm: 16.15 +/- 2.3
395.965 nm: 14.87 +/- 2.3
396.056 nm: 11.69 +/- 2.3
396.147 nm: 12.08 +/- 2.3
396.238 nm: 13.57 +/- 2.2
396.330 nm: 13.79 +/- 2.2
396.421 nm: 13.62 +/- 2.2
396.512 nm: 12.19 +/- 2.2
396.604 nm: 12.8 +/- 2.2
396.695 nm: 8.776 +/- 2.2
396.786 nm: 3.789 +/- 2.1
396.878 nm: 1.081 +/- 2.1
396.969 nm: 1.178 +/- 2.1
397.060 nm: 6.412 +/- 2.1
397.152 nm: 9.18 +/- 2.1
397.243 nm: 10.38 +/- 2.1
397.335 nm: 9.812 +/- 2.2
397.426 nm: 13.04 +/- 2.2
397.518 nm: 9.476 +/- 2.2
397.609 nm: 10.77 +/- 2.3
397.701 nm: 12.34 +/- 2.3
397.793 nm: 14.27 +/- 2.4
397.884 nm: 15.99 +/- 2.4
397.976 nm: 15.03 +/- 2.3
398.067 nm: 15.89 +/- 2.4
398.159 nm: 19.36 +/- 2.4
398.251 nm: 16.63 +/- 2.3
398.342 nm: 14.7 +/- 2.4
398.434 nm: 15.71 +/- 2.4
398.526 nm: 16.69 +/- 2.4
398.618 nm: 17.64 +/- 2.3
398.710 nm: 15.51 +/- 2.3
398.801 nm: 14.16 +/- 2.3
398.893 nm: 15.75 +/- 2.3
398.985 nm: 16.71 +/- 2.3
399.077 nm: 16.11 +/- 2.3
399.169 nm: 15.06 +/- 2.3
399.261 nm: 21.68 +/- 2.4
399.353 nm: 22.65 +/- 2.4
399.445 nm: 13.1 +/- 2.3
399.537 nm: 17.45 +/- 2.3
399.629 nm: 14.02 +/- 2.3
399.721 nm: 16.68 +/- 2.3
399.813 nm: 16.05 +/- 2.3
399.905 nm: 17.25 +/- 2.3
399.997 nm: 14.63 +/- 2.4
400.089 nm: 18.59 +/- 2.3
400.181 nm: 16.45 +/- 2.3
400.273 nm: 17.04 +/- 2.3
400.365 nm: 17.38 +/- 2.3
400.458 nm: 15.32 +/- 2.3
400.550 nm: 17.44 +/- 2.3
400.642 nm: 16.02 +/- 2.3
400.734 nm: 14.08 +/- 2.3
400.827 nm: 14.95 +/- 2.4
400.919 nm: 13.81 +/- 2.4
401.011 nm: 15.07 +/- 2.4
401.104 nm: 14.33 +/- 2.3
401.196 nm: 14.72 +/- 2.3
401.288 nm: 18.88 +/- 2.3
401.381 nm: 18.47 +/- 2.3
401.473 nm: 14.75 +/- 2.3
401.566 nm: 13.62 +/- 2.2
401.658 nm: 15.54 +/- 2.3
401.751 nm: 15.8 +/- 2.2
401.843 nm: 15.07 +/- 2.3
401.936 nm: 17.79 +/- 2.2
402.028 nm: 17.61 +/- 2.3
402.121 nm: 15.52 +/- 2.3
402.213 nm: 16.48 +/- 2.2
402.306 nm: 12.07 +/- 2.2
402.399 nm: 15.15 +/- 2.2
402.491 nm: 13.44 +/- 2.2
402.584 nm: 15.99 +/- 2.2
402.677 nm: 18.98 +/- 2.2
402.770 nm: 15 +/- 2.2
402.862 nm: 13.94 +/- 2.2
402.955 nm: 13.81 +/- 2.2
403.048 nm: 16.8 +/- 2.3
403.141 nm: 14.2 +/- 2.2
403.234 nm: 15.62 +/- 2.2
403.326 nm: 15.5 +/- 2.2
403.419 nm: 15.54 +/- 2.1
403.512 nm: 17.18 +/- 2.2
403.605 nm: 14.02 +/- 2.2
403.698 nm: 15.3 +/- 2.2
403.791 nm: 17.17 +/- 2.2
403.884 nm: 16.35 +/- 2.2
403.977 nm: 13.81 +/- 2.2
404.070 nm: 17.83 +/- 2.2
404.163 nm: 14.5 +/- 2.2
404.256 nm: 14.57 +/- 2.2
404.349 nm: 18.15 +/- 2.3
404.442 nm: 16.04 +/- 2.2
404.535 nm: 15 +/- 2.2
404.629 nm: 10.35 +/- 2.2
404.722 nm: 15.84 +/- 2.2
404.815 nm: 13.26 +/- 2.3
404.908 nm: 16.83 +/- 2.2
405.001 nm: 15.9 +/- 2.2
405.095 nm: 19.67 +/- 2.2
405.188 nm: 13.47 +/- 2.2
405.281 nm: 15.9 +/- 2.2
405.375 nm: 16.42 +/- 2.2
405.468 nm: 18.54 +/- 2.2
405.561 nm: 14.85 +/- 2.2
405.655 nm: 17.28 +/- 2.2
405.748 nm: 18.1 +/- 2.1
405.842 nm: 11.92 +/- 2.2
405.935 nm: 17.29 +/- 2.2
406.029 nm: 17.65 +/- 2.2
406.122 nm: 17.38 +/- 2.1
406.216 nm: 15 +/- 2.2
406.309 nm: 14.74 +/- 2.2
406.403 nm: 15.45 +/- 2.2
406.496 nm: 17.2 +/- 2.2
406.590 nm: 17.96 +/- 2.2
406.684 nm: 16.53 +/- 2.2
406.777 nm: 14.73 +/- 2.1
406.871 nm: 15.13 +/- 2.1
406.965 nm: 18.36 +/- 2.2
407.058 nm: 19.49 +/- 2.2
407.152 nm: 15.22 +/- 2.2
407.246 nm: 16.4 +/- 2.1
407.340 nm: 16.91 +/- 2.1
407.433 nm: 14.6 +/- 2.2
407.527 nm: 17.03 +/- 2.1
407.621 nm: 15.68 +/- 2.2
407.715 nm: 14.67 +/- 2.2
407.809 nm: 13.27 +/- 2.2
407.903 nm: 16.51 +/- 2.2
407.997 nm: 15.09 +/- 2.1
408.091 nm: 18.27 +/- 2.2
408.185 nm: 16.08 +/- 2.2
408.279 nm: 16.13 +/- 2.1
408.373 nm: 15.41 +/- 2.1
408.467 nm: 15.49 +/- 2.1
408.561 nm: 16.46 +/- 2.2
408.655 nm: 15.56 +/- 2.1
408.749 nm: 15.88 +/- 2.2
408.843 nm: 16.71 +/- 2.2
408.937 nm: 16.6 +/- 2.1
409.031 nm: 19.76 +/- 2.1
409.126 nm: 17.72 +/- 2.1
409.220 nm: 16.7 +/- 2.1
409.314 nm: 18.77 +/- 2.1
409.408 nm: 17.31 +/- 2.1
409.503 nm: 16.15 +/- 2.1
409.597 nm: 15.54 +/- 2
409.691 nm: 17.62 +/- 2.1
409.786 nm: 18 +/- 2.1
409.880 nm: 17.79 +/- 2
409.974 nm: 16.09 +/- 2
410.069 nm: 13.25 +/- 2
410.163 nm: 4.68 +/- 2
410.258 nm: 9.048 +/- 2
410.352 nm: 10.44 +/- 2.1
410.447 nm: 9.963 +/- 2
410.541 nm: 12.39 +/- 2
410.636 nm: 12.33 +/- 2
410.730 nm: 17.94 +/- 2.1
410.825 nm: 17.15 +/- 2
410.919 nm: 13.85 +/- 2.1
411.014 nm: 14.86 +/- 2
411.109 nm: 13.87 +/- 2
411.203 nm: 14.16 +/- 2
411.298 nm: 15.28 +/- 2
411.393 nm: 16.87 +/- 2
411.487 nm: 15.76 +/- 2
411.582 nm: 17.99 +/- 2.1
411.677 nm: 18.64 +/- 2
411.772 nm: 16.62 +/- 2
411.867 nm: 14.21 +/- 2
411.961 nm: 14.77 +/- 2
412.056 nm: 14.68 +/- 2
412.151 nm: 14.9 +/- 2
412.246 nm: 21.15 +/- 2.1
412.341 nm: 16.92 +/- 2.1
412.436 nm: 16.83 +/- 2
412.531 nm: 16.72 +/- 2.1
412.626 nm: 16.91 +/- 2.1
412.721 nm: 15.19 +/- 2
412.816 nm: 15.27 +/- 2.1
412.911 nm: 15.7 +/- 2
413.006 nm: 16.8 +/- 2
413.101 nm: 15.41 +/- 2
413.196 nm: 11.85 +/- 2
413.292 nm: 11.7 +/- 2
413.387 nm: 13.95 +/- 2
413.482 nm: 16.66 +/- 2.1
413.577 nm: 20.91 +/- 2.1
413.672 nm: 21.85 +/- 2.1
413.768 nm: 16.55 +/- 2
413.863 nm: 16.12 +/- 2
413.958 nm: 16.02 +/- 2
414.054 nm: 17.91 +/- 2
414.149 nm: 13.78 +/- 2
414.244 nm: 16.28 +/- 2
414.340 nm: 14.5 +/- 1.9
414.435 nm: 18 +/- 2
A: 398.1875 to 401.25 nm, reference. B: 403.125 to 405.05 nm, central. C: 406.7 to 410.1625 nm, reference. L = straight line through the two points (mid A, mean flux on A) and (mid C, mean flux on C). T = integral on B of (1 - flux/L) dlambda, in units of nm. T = 0.10 nm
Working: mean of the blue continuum 16.2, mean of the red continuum 16.2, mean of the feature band 15.4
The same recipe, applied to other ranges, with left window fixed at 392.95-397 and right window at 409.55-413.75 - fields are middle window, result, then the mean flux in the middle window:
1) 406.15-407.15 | -0.15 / 16.4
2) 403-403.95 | -0.15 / 15.7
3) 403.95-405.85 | -0.25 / 15.7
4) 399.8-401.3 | -0.35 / 15.9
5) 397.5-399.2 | -0.37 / 15.2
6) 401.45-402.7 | -0.21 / 15.5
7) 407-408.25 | -0.14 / 16.1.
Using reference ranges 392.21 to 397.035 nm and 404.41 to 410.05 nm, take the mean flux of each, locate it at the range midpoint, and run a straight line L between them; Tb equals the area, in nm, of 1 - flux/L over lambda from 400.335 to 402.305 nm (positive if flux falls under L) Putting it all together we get -0.20 nm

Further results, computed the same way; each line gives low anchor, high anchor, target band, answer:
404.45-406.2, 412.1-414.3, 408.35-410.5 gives 0.11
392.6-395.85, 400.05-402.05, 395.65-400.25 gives 0.25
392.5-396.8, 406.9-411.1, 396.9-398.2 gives 0.16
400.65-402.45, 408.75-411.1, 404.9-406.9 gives -0.14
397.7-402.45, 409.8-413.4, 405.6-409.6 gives -0.30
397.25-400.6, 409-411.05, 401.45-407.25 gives -0.20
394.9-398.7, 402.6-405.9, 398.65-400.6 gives -0.39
